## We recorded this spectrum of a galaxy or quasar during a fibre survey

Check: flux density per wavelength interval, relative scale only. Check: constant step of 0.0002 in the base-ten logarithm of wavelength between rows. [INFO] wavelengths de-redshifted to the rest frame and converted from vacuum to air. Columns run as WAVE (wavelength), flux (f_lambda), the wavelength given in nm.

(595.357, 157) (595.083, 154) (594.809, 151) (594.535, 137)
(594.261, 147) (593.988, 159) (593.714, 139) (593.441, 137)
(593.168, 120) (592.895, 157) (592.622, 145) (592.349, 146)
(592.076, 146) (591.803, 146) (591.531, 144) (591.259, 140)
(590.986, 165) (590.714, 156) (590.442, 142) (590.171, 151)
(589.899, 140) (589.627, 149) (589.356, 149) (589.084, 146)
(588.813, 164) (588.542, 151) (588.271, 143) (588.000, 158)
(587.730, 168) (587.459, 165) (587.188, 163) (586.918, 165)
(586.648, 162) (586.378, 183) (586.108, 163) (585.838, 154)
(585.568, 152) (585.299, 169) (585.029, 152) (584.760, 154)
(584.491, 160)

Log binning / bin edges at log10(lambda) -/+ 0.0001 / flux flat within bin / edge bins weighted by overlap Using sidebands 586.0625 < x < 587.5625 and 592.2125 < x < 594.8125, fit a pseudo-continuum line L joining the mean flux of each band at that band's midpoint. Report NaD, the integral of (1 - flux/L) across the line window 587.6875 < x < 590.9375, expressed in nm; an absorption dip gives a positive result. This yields 0.14 nm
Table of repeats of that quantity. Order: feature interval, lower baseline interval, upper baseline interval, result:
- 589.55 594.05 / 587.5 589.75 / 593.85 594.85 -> 0.15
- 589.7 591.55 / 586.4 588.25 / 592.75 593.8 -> 0.01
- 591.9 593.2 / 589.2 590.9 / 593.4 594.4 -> 0.02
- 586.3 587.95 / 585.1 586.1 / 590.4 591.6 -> -0.11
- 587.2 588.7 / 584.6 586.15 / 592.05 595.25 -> -0.04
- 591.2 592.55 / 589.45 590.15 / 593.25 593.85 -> -0.04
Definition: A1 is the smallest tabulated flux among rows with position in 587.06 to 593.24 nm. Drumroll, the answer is 120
